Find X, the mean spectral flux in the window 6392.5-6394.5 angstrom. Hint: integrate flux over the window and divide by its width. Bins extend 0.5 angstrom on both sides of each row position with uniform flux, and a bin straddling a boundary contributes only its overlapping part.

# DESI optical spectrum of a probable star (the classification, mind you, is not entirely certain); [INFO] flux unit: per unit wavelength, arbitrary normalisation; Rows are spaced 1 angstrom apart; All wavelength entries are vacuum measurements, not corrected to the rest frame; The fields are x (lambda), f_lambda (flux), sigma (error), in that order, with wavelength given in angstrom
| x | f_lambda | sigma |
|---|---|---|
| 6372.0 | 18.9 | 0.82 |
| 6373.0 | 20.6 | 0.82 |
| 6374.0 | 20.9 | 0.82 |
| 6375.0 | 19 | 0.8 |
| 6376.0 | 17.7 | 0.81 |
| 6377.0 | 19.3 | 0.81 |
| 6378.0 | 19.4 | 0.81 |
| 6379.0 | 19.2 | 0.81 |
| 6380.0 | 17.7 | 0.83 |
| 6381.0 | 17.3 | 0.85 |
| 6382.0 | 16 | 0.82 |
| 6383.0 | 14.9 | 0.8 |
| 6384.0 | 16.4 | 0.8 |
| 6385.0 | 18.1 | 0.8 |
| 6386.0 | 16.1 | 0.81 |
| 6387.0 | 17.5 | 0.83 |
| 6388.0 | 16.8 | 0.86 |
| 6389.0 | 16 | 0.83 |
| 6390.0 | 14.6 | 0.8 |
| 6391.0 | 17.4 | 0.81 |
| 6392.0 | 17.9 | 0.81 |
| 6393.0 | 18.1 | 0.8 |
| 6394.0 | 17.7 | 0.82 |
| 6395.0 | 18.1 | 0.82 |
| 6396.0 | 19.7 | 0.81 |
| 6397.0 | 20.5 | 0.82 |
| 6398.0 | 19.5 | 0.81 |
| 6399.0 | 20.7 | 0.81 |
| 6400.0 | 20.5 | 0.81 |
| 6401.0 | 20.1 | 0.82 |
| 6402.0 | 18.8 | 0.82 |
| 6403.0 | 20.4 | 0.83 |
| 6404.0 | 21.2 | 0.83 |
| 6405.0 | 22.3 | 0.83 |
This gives 17.9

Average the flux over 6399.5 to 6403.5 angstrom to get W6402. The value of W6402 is 20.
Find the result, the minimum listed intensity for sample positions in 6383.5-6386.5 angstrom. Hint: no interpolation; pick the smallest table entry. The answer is 16.1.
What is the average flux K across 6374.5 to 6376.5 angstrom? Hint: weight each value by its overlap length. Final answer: 18.4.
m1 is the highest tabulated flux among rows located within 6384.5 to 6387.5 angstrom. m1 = 18.1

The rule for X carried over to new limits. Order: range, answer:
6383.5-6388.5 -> 17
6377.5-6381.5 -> 18.4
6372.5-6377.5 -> 19.5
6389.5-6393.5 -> 17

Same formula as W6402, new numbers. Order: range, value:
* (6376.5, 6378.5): 19.4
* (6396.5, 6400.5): 20.3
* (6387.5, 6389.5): 16.4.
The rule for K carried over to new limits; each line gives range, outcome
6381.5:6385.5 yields 16.4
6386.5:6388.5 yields 17.1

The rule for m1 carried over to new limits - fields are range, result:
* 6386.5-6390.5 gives 17.5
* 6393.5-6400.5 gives 20.7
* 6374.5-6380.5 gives 19.4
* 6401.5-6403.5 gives 20.4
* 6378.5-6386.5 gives 19.2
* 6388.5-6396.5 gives 19.7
